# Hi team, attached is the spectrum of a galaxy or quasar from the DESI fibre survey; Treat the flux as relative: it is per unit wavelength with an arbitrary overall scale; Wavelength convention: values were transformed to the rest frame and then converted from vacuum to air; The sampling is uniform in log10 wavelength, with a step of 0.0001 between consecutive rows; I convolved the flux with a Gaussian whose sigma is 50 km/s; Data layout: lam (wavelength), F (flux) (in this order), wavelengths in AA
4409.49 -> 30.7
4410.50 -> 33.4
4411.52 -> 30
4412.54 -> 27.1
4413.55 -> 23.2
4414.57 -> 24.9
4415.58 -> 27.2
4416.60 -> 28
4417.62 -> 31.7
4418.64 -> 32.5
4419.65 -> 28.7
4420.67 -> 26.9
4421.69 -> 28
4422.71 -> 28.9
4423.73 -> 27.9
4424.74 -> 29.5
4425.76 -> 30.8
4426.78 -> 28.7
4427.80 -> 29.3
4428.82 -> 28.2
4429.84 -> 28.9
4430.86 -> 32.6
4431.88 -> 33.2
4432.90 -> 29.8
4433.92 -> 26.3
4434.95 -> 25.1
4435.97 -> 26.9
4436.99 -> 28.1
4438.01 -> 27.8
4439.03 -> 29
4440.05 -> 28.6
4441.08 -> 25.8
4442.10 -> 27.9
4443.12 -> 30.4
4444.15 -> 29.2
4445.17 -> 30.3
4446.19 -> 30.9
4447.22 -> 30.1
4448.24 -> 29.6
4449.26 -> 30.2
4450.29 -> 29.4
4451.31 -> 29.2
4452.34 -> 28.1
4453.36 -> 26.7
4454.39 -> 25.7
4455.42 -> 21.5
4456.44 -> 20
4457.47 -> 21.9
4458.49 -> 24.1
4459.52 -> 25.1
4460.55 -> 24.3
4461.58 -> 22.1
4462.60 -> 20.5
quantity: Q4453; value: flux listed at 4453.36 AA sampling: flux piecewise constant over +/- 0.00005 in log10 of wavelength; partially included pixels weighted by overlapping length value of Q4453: 26.7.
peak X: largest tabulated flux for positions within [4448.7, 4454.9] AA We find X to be 30.2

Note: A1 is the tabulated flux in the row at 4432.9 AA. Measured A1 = 29.8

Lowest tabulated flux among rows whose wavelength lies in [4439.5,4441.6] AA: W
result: 25.8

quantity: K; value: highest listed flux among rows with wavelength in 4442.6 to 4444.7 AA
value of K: 30.4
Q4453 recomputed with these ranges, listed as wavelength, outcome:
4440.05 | 28.6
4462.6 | 20.5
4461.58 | 22.1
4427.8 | 29.3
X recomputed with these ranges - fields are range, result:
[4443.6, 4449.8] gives 30.9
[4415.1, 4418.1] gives 31.7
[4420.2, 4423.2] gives 28.9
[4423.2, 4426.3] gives 30.8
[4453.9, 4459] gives 25.7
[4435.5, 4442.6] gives 29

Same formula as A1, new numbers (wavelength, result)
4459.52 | 25.1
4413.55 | 23.2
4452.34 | 28.1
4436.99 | 28.1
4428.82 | 28.2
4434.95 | 25.1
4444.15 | 29.2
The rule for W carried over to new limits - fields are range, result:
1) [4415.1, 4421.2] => 26.9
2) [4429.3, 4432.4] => 28.9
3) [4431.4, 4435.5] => 25.1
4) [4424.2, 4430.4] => 28.2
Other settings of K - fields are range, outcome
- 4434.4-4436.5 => 26.9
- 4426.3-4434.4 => 33.2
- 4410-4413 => 33.4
